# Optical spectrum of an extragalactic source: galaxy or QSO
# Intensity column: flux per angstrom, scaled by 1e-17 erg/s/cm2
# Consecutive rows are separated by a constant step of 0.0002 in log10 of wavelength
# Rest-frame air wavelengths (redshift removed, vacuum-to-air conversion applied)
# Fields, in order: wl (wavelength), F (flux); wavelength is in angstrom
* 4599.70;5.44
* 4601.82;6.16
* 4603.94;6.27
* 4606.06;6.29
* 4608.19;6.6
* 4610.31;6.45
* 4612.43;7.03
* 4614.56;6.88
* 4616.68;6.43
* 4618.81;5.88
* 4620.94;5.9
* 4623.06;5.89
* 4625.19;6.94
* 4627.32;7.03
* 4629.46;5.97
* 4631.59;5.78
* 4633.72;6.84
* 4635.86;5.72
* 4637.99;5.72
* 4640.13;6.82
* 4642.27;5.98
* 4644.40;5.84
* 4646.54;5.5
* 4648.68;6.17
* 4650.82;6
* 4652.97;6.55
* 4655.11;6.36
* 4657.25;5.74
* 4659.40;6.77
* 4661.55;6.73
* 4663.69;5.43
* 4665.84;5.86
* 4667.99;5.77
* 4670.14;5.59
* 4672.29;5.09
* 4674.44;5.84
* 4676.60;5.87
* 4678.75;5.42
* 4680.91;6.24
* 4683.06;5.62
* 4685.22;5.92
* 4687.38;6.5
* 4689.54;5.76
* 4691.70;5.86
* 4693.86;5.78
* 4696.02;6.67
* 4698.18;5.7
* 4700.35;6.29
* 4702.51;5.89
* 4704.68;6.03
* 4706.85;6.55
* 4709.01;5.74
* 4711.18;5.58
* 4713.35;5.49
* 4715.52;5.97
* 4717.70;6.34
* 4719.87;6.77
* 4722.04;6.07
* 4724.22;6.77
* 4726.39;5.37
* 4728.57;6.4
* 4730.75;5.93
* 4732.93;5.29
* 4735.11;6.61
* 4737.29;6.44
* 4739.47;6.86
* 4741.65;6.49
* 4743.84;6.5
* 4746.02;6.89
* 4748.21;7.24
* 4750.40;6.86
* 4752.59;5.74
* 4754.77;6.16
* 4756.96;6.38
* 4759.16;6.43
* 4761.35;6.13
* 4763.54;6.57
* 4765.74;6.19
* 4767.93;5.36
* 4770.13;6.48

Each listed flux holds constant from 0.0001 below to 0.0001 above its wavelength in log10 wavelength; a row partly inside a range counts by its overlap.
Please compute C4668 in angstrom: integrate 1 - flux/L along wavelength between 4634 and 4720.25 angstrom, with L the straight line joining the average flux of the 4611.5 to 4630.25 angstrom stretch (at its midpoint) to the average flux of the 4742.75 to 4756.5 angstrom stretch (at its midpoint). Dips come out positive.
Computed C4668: 6.7 angstrom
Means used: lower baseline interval 6.44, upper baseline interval 6.56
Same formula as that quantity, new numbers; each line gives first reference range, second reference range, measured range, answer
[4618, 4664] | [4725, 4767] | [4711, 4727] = 0.53 angstrom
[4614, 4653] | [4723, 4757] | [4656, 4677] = 1.24 angstrom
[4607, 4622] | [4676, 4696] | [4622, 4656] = 0.42 angstrom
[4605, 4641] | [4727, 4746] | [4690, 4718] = 1.58 angstrom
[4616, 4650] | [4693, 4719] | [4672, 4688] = 0.61 angstrom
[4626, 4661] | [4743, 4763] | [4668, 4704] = 2.44 angstrom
